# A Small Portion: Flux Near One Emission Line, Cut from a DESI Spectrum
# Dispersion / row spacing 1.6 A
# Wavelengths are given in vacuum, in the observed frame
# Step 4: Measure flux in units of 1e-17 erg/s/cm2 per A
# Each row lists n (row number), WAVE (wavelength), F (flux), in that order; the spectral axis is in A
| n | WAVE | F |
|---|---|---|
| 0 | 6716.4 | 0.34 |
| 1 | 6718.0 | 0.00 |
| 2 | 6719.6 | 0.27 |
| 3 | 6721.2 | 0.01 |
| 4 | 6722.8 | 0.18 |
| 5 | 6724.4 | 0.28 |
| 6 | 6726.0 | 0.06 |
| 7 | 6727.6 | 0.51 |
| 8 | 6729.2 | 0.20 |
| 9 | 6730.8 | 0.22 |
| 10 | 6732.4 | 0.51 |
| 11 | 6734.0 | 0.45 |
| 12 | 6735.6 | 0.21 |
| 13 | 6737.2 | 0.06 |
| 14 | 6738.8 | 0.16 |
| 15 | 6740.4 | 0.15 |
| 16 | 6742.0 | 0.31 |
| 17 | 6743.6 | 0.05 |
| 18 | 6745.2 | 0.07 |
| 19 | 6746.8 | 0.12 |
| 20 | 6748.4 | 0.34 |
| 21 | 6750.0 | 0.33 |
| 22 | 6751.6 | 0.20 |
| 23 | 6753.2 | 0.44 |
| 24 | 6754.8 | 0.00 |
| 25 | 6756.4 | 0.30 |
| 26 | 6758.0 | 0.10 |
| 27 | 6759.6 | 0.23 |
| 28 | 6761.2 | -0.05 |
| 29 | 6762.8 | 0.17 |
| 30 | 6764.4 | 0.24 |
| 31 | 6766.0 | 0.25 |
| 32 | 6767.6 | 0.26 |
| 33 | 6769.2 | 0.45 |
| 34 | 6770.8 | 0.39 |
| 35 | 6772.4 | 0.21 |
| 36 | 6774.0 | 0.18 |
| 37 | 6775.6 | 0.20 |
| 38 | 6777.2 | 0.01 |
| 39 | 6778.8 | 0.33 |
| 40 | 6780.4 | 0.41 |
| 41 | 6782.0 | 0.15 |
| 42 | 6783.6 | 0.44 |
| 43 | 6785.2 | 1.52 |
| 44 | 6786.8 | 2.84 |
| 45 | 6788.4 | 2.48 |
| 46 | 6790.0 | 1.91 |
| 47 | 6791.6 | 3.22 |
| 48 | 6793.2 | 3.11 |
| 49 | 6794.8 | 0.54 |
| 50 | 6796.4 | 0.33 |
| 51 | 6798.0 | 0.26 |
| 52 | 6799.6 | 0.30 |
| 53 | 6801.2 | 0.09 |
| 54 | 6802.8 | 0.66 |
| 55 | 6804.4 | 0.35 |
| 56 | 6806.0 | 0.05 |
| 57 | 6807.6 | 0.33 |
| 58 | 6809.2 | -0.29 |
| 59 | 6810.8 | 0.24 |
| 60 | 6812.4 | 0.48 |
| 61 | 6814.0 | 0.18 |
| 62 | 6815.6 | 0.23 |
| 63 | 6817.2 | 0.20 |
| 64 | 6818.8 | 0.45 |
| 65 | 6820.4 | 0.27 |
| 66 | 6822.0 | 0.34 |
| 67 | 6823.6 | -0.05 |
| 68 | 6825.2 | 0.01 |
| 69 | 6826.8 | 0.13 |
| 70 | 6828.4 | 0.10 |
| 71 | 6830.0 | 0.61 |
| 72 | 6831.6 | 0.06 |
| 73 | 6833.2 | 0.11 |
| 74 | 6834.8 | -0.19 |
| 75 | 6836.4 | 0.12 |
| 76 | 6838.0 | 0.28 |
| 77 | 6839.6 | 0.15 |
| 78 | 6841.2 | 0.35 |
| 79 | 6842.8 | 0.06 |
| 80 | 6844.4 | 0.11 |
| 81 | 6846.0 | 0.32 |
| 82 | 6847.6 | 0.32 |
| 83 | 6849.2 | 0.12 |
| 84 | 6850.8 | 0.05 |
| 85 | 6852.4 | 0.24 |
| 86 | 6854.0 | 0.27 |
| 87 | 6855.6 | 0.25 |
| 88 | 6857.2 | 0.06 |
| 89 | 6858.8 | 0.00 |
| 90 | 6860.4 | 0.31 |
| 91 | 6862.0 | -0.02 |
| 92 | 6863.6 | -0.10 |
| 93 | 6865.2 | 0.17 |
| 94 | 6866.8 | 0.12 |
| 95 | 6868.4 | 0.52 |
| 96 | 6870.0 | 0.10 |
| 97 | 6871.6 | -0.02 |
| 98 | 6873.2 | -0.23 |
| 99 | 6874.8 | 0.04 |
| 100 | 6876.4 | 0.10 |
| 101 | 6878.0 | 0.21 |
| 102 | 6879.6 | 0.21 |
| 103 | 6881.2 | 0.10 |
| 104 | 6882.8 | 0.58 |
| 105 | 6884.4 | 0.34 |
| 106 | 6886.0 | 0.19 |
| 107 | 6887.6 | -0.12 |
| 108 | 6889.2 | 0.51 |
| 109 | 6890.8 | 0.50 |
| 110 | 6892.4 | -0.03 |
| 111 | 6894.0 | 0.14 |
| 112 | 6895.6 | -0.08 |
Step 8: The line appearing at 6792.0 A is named [O II]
